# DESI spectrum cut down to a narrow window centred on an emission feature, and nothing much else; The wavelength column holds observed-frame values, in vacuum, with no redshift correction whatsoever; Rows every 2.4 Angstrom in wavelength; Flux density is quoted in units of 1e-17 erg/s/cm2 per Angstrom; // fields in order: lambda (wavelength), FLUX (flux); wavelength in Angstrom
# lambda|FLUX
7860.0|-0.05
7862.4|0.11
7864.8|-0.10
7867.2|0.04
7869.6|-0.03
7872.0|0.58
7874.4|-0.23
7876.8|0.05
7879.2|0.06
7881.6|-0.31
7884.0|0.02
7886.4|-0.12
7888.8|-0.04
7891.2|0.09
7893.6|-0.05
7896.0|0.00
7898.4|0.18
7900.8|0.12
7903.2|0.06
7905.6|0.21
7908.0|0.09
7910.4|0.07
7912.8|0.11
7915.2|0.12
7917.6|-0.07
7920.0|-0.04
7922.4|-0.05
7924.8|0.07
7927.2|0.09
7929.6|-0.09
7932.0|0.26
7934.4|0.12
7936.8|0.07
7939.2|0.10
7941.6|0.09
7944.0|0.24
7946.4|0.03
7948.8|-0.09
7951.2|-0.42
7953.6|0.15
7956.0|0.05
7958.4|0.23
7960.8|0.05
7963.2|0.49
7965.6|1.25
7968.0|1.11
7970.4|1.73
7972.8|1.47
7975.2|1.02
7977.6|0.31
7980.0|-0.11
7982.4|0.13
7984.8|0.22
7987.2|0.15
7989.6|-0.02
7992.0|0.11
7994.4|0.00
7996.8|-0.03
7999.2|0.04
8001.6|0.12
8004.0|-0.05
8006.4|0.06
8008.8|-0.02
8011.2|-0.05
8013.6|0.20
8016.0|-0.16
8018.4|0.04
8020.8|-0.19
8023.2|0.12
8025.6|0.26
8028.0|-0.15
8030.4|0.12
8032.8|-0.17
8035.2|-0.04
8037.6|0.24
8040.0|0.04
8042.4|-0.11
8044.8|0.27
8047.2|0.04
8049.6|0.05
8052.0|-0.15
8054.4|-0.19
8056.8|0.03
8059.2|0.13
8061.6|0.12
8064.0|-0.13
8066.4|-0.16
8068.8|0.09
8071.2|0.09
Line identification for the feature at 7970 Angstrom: [O II] 3727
